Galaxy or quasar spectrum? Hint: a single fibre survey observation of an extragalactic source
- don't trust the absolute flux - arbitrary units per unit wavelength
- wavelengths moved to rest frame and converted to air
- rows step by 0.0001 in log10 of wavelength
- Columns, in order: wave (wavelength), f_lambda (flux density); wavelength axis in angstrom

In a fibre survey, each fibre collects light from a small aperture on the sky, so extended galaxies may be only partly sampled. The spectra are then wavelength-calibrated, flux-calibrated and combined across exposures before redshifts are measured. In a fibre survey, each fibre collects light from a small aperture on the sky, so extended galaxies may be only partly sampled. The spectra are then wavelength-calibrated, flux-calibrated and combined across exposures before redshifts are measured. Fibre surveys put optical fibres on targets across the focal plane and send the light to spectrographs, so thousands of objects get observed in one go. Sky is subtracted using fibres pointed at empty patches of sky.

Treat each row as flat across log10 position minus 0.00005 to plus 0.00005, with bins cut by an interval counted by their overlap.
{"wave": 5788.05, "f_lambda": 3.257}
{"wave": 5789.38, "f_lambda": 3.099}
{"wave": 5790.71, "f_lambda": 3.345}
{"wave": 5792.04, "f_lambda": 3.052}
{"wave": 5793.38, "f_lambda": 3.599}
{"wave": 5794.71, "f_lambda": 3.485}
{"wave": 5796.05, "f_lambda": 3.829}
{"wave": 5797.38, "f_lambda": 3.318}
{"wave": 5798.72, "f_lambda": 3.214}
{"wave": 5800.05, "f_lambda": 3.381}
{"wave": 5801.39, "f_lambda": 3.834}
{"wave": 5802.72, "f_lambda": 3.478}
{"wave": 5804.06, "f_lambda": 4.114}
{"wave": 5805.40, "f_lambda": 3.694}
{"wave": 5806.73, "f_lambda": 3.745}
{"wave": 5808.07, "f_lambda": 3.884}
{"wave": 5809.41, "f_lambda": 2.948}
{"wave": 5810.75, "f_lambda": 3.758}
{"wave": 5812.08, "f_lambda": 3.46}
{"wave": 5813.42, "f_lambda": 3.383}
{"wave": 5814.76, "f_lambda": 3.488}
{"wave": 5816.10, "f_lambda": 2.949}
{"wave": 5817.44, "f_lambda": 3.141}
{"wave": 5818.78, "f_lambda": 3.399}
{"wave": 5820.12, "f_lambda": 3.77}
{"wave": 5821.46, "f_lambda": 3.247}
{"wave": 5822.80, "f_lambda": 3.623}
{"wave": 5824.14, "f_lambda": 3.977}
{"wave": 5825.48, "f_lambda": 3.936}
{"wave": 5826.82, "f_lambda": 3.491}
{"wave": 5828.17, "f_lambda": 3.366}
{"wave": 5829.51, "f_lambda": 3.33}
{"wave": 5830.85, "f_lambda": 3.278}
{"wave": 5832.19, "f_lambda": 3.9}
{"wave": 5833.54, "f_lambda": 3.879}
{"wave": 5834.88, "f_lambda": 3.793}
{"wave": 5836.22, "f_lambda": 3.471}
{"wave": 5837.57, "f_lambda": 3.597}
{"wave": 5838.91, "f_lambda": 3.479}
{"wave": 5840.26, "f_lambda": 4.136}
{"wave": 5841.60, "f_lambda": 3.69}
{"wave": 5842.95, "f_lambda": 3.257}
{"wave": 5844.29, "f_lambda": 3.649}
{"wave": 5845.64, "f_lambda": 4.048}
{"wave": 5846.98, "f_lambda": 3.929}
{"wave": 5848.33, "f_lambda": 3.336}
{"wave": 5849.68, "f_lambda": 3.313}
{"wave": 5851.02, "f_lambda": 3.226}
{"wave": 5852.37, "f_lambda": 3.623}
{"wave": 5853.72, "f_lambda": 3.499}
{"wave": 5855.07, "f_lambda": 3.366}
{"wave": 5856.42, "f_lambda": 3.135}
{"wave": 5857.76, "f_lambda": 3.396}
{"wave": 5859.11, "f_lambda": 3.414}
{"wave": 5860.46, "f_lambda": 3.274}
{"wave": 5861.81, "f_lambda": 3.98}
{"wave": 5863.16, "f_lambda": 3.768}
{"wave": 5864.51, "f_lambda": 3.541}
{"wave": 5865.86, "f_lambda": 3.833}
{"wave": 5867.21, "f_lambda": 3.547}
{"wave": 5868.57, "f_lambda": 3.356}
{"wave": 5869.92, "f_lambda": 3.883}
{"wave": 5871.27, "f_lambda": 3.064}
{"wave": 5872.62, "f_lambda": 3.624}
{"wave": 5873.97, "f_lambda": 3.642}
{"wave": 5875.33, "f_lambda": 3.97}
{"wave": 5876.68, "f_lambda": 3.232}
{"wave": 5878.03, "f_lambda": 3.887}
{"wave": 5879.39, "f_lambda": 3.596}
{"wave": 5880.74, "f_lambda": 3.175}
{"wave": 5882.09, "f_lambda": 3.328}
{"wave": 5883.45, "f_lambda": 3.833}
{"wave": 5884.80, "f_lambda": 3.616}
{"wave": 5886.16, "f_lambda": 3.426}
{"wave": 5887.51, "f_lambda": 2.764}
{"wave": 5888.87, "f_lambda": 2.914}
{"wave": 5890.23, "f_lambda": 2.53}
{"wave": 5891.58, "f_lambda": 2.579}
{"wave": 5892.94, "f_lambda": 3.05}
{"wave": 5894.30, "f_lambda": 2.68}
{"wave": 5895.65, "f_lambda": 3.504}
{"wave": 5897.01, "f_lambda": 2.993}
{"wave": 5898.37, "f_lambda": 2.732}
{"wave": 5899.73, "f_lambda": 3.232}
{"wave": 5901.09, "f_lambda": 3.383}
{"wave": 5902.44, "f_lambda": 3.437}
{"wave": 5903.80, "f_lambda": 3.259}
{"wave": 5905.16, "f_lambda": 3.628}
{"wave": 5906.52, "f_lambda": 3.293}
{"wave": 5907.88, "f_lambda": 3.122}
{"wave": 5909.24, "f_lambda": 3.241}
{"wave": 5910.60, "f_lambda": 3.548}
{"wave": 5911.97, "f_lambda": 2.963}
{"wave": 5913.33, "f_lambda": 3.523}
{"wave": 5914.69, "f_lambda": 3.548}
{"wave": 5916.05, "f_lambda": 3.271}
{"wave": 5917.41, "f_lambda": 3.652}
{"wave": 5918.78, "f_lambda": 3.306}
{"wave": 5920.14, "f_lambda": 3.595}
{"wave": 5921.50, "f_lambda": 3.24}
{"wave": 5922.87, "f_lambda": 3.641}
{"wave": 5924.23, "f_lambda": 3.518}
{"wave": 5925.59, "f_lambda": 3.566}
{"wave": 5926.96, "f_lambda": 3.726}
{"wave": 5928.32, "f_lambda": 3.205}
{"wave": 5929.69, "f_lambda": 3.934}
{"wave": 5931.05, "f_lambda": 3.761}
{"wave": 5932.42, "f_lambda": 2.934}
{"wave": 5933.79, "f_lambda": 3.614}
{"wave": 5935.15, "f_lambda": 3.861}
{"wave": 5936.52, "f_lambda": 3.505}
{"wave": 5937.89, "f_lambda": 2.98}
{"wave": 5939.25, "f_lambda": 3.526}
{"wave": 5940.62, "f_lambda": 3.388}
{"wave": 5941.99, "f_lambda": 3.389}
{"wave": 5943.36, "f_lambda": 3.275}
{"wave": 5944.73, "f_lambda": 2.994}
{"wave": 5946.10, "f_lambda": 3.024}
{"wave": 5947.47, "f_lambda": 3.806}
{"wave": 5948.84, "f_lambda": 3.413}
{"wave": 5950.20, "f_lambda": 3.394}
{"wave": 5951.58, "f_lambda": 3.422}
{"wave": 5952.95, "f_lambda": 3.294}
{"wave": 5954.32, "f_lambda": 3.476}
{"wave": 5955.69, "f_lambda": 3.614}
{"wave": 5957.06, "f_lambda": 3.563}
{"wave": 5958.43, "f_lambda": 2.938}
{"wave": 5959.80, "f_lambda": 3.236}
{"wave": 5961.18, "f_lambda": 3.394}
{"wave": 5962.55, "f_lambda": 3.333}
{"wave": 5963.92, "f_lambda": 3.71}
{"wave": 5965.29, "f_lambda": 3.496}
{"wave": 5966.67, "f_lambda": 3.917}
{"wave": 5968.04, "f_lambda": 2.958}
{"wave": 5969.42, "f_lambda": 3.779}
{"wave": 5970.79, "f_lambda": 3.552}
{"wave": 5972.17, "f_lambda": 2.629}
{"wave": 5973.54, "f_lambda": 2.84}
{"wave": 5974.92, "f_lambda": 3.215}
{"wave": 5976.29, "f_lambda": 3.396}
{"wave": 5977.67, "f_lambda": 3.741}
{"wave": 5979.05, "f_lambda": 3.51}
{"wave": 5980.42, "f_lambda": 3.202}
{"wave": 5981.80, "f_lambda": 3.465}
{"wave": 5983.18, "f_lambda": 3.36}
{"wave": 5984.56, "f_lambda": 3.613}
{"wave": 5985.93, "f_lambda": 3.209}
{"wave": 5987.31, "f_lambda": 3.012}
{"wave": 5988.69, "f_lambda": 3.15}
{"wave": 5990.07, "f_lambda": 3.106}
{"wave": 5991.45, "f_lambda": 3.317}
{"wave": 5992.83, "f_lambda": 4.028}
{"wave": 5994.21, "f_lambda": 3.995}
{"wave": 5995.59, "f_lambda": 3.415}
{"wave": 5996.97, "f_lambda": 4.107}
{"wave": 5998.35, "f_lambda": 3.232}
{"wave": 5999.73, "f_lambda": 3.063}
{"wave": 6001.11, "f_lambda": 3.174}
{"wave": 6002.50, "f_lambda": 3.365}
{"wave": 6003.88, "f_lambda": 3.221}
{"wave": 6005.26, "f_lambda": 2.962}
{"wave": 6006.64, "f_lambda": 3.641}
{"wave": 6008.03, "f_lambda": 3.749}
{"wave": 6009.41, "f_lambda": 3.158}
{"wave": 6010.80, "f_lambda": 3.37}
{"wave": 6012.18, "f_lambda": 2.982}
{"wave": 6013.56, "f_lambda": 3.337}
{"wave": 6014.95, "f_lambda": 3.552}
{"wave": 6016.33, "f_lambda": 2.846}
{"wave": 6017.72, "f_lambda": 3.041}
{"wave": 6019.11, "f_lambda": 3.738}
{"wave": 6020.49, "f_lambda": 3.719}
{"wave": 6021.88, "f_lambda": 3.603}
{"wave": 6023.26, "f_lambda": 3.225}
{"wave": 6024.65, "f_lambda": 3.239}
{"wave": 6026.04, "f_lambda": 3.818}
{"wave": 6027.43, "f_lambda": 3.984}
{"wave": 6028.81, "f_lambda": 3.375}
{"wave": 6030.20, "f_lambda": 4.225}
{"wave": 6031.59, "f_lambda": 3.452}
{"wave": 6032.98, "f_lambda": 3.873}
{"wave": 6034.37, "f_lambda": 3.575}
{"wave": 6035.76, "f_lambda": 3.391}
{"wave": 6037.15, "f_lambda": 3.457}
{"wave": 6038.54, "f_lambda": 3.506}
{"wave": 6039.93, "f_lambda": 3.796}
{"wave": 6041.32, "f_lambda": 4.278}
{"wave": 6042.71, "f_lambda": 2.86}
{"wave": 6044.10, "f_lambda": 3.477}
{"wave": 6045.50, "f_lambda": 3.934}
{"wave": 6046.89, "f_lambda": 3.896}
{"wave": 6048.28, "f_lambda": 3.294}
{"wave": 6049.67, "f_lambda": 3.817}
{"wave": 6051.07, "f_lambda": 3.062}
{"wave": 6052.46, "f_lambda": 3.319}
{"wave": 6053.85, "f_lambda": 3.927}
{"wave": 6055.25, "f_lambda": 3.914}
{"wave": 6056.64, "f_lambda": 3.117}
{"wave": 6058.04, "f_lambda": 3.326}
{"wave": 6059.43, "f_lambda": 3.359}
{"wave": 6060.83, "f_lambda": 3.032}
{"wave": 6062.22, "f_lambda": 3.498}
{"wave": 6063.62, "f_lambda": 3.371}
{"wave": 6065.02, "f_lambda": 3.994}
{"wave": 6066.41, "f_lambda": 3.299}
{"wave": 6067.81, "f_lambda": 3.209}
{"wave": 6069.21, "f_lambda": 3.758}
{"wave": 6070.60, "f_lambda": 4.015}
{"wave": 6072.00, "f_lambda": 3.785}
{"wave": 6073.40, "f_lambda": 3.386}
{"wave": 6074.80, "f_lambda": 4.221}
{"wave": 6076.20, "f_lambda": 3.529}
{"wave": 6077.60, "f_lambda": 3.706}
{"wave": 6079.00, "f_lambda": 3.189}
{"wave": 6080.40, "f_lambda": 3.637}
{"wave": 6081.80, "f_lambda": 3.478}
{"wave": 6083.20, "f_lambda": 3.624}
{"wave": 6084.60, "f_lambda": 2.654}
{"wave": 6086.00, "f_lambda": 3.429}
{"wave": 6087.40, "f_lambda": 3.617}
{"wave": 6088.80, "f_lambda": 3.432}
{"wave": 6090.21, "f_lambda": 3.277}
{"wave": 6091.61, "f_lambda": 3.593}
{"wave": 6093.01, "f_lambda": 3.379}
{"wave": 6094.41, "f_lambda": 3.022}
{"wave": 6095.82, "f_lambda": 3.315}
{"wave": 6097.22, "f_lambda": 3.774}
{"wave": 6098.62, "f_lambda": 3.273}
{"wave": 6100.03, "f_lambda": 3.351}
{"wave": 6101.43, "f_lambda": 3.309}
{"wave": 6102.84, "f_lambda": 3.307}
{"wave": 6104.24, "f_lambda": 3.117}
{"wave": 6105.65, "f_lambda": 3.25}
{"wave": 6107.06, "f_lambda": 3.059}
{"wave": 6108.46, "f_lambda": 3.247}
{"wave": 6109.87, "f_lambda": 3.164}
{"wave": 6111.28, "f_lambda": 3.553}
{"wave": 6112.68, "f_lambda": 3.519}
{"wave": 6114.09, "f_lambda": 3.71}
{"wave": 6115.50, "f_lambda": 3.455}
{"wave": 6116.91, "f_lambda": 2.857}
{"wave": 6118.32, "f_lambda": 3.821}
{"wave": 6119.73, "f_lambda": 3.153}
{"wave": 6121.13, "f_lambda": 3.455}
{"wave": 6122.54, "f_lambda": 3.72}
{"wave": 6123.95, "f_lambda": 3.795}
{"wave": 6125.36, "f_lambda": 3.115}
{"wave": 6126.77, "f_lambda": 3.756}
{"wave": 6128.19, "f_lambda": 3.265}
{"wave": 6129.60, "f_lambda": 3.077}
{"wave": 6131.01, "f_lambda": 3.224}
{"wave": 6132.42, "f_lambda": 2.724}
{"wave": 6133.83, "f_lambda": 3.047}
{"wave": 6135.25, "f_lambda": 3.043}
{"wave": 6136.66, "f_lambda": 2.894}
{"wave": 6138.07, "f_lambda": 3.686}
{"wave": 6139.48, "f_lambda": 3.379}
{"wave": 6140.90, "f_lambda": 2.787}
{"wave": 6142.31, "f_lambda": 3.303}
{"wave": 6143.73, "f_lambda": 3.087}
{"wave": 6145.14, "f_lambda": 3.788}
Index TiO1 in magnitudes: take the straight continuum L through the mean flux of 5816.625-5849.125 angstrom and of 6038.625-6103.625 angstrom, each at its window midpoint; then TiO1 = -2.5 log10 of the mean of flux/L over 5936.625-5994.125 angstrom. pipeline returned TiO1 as 0.06 mag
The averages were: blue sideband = 3.61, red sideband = 3.5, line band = 3.37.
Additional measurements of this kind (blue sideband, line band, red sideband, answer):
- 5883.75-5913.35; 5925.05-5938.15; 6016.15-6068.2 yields -0.090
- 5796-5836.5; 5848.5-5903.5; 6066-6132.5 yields 0.051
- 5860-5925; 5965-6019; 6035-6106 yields 0.025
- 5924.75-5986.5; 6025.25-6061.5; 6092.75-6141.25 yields -0.071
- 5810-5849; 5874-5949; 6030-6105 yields 0.064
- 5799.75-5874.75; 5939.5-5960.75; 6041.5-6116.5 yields 0.050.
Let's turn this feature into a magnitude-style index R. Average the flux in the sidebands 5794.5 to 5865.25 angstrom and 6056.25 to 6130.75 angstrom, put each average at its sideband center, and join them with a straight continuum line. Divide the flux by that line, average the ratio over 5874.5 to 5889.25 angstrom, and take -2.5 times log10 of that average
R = 0.03 mag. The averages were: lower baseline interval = 3.55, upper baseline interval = 3.42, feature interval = 3.44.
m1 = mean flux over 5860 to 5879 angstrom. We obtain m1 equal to 3.62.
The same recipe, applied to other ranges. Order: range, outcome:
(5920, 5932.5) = 3.54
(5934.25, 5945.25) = 3.38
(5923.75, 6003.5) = 3.41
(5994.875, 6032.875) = 3.44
